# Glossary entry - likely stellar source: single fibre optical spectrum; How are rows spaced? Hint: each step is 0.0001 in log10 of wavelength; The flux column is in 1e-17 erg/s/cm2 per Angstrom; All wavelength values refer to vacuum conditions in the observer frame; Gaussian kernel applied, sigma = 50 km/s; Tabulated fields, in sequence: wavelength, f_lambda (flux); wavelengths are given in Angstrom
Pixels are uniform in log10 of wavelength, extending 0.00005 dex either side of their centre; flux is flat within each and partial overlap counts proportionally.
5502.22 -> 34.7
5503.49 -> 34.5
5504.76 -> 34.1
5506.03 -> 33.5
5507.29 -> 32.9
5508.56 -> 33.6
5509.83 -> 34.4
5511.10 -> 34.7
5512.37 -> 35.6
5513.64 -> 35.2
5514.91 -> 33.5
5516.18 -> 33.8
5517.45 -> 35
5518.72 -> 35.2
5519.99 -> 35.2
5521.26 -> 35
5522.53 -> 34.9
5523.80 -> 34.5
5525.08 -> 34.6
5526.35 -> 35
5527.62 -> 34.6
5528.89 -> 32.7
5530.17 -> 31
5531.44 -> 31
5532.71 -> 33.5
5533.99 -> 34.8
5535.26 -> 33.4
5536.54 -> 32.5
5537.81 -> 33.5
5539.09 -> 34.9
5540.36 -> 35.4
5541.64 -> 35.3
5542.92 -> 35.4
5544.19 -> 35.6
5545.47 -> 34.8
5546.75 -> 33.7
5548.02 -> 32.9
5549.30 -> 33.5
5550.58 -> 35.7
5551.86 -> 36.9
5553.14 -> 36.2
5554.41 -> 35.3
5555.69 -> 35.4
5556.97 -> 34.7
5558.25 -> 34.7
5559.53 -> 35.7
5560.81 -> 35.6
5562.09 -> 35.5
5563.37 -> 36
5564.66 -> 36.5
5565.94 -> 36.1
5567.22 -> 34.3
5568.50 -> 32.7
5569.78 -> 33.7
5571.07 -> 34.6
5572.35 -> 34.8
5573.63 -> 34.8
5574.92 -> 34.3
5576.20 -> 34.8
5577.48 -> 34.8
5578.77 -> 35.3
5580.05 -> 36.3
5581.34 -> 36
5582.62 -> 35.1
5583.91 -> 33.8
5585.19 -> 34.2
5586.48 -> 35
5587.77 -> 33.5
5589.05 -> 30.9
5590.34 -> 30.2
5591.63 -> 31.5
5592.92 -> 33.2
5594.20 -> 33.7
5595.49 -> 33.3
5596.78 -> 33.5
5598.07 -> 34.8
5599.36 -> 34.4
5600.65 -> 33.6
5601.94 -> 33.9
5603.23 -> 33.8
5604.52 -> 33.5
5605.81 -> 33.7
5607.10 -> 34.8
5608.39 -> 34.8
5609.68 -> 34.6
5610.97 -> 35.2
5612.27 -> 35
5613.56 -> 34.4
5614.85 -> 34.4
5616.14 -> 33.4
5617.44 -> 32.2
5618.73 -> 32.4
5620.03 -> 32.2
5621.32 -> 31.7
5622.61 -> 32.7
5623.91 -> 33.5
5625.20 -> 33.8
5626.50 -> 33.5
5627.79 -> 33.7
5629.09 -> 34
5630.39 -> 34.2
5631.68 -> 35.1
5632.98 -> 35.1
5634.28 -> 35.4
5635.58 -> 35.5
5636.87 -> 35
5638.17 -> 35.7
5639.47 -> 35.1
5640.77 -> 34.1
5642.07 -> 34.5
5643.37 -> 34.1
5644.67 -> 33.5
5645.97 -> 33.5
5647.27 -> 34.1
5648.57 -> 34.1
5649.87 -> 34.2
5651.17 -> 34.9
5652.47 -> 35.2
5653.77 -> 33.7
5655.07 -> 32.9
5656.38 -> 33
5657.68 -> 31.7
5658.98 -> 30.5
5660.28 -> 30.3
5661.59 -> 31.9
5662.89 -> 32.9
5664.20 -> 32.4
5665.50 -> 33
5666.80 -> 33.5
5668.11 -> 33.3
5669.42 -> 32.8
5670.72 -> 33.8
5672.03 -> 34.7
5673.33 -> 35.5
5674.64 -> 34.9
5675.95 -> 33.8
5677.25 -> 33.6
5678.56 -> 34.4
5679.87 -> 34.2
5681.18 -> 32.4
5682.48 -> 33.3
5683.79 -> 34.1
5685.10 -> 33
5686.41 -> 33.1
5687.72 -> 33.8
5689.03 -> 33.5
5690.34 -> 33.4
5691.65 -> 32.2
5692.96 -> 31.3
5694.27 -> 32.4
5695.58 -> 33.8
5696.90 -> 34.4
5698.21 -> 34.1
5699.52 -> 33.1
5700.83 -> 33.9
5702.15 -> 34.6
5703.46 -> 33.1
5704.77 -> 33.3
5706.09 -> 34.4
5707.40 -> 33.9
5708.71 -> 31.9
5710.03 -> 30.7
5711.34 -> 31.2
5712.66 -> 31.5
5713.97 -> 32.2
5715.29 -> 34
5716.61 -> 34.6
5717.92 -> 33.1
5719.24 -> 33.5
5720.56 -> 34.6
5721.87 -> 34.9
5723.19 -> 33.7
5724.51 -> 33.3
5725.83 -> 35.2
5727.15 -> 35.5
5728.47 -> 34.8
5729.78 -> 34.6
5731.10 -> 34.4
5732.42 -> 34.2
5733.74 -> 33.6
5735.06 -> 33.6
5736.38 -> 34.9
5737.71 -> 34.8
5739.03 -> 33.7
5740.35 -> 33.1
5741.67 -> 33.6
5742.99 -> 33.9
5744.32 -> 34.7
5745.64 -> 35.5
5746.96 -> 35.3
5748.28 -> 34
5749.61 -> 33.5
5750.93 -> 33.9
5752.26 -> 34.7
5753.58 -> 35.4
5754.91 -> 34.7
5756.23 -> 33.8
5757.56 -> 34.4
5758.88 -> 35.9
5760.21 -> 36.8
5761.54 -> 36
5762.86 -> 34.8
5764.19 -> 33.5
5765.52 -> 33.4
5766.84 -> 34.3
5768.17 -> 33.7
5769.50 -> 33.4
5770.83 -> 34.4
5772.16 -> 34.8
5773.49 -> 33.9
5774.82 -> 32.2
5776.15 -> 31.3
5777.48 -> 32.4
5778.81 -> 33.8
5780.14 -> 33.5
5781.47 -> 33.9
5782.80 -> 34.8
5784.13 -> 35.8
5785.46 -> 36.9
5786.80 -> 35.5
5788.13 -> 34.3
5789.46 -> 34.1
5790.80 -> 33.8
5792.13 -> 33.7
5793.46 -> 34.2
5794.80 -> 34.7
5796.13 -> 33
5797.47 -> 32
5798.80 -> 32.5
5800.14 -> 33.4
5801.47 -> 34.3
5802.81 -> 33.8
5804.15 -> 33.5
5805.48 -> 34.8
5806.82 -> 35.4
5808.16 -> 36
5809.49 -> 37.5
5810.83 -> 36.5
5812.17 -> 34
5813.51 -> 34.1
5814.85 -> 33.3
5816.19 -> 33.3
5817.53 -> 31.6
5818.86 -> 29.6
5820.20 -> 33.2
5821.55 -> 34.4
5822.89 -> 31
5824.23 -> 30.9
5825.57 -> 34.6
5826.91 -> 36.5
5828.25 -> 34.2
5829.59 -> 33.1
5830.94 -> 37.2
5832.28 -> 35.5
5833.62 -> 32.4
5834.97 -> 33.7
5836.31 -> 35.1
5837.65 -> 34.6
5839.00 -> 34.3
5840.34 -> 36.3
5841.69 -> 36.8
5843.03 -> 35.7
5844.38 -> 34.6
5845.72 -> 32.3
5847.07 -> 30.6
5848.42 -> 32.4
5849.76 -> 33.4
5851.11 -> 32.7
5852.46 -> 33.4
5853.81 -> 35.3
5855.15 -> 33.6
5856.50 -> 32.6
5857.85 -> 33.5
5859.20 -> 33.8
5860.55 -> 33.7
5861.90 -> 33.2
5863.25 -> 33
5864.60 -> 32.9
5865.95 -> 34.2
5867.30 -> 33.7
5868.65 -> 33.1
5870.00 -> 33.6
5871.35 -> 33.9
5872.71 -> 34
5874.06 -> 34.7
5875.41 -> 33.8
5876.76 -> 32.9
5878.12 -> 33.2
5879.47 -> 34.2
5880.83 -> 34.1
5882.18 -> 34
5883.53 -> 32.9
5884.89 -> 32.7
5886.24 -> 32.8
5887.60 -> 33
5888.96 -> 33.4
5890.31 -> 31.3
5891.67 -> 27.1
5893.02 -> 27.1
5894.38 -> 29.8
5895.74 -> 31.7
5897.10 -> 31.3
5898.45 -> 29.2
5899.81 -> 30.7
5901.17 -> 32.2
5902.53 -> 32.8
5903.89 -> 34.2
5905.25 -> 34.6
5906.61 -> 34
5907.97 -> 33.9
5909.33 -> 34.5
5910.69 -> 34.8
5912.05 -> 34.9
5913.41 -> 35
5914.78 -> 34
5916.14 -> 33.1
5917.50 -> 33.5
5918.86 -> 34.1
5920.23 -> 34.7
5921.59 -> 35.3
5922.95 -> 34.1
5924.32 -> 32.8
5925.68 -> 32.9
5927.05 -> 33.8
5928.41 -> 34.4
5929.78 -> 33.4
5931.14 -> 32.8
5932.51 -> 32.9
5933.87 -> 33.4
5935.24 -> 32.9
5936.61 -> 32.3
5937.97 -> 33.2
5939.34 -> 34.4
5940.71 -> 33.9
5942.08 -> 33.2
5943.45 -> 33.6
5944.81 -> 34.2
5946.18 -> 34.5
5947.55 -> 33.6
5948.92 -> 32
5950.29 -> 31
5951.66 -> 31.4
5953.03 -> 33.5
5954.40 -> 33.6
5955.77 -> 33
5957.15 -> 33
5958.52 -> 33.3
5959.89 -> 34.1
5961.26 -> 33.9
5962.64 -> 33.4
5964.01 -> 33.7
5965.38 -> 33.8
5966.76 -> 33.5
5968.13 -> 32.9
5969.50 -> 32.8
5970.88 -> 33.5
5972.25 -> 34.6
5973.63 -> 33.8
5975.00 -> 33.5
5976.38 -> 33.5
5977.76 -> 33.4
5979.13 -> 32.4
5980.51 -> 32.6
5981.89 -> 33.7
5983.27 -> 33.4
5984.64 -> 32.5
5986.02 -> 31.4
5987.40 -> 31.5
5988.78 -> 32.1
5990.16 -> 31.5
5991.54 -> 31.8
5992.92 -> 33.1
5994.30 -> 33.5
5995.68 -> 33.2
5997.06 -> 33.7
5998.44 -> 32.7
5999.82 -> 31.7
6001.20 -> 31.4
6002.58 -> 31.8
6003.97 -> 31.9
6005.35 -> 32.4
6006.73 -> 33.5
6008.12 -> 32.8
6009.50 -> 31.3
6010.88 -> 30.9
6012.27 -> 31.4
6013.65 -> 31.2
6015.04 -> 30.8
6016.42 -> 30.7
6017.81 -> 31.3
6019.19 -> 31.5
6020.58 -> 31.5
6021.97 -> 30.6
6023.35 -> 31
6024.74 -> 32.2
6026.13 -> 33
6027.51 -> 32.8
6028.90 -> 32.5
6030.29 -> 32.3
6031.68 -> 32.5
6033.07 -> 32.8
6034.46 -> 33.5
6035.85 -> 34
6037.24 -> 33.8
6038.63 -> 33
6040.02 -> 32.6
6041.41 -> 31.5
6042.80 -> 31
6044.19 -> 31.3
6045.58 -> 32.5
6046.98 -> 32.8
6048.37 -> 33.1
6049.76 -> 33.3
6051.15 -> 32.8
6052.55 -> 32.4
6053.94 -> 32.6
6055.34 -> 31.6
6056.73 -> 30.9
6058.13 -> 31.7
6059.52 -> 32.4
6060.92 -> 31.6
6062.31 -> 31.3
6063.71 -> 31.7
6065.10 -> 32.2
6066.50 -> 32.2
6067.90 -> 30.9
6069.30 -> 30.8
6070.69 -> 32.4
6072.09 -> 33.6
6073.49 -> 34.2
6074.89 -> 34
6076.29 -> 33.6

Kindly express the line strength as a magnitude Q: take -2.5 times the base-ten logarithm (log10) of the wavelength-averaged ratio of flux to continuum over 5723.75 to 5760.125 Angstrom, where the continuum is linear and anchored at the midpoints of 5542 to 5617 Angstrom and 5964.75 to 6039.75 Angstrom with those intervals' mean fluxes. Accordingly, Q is -0.024 mag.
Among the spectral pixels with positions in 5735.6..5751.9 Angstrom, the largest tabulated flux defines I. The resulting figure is 35.5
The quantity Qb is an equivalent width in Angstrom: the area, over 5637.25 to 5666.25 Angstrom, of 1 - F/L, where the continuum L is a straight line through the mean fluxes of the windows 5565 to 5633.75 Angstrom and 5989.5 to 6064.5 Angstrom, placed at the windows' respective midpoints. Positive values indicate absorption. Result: 0.26 Angstrom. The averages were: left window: 34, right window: 32.2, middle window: 33.4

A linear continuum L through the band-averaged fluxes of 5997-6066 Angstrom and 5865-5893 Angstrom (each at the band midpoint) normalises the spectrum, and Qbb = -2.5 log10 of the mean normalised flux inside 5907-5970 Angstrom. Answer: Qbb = -0.03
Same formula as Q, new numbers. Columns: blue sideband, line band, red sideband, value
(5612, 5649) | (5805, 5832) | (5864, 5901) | -0.04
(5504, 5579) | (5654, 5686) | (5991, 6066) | 0.02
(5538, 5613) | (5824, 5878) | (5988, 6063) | -0.03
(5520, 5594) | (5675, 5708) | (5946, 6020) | 0.01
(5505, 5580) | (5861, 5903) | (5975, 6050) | 0.02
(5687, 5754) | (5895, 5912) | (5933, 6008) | 0.01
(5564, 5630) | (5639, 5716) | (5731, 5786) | 0.02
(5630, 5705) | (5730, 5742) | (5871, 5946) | -0.02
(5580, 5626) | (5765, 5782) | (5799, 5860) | 0.01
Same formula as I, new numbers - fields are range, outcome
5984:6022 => 33.7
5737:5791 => 36.9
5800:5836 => 37.5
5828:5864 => 37.2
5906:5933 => 35.3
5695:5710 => 34.6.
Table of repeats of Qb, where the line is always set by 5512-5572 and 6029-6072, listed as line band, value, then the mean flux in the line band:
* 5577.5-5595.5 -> 0.3 Angstrom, 33.8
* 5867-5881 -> -0.3 Angstrom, 33.7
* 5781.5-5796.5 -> -0.5 Angstrom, 34.6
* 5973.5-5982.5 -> -0.2 Angstrom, 33.2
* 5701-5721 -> 0.4 Angstrom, 33.1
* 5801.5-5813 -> -0.6 Angstrom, 35.1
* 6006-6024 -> 0.6 Angstrom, 31.4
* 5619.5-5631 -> 0.3 Angstrom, 33.3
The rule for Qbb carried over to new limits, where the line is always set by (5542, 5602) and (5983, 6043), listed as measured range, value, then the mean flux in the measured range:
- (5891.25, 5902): 0.10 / 30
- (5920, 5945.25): -0.03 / 33.6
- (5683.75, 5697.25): 0.03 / 33.1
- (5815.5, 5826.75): 0.02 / 32.5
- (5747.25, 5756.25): -0.03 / 34.4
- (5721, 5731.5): -0.03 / 34.6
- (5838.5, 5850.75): -0.03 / 34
